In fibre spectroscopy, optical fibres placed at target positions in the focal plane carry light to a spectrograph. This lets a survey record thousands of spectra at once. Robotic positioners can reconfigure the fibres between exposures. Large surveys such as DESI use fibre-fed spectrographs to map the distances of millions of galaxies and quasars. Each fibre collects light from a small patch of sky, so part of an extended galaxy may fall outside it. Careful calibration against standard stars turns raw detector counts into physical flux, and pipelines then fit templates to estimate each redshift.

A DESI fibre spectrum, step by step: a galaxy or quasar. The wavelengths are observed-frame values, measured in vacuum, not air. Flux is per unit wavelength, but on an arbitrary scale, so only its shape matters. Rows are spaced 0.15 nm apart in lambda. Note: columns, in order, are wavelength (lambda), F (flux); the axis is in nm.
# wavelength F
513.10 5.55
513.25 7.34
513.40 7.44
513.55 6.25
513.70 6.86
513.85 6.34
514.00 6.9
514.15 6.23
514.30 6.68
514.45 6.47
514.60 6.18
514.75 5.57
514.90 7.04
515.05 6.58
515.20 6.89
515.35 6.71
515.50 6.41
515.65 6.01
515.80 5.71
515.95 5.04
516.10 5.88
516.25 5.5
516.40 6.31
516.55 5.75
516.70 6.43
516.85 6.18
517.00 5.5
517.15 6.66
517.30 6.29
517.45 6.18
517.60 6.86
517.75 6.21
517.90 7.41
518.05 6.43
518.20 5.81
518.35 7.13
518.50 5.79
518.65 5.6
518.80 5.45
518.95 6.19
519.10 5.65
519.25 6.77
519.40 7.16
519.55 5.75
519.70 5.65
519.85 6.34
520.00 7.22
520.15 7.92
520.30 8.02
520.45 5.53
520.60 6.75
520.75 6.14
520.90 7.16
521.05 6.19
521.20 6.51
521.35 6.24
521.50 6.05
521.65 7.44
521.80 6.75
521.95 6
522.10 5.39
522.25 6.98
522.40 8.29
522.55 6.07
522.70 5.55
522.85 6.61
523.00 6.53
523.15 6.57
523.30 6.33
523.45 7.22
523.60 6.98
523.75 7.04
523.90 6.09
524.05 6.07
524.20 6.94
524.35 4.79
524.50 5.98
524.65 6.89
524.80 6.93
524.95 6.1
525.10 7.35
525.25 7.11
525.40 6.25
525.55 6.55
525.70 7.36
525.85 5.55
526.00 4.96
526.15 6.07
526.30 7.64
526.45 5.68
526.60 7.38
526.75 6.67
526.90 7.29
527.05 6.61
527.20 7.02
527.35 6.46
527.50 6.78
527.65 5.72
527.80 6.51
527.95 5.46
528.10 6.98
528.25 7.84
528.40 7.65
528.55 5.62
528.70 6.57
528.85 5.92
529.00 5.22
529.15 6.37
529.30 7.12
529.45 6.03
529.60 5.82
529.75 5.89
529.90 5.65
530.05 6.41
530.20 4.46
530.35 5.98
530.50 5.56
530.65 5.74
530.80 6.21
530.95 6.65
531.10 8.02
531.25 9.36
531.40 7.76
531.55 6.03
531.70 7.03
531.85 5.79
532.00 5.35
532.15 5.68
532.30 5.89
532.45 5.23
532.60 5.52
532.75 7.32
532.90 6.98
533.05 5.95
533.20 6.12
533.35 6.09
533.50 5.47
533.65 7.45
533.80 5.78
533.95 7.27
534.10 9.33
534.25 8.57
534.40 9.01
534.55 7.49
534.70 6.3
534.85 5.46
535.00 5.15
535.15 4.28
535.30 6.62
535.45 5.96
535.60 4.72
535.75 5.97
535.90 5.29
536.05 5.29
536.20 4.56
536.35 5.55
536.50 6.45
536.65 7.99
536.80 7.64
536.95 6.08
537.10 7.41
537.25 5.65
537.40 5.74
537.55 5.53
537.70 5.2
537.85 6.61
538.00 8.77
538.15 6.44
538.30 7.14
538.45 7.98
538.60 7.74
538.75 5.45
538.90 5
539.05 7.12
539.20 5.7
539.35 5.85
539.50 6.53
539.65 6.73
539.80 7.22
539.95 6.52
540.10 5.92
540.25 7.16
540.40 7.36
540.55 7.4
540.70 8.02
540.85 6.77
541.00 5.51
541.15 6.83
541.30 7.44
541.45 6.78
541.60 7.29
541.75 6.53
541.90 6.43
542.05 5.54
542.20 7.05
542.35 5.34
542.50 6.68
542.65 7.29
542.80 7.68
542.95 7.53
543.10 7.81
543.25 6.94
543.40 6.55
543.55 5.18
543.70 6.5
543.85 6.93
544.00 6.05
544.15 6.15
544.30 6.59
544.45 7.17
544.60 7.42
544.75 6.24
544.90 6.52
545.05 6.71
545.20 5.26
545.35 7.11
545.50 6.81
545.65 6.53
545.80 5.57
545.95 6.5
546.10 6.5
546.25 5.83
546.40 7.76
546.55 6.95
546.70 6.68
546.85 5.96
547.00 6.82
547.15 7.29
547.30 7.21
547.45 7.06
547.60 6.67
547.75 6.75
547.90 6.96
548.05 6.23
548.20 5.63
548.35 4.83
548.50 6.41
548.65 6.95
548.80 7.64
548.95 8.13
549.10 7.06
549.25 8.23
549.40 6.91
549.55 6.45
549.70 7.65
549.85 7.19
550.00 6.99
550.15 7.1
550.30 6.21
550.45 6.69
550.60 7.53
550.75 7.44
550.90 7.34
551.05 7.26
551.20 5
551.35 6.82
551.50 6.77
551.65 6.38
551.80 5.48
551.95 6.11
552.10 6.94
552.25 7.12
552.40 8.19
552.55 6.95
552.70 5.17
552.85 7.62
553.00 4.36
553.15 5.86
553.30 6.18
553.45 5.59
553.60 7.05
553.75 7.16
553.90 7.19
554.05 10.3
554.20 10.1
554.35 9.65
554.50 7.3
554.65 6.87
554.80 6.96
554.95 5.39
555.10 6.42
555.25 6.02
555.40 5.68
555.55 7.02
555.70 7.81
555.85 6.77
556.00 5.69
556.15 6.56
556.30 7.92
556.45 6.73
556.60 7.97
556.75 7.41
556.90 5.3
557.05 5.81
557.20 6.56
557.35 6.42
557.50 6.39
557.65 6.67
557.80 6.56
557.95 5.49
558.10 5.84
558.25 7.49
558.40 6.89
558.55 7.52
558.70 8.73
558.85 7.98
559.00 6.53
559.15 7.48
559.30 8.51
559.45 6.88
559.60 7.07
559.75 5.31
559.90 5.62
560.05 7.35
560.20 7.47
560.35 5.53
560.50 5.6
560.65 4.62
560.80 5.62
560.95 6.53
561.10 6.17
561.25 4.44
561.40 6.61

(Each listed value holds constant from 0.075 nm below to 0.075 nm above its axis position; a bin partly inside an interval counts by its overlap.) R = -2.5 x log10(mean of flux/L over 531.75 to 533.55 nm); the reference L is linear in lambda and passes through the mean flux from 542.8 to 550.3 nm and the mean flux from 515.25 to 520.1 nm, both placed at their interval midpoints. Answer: 0.089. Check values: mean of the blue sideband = 6.2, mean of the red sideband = 6.74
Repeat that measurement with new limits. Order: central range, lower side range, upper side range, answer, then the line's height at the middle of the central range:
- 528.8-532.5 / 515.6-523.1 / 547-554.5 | 0.06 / 6.56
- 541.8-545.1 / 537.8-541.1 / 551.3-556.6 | 0.02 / 6.8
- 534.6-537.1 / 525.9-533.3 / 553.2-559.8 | 0.11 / 6.51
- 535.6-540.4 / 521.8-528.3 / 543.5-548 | 0.03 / 6.57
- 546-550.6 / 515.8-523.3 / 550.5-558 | -0.02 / 6.72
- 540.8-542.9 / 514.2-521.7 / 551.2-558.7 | -0.01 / 6.63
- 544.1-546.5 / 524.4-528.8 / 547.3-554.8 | 0.05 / 6.85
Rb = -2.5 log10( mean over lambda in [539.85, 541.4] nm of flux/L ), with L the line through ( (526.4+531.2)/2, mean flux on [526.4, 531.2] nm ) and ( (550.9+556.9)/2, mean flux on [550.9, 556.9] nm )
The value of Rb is -0.05 mag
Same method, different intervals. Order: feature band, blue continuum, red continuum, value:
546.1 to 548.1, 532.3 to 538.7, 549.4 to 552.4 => -0.011 mag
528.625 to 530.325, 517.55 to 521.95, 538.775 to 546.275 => 0.100 mag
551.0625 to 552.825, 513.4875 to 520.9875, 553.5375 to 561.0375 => 0.048 mag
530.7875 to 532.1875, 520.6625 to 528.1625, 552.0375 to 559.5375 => -0.039 mag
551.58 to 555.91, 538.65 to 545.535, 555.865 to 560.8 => -0.037 mag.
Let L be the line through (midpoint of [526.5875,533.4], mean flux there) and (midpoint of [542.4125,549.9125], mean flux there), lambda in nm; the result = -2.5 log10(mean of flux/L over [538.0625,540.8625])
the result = -0.03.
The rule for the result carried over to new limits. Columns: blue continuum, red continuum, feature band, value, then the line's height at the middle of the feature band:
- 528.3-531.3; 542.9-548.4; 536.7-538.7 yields -0.053 mag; 6.44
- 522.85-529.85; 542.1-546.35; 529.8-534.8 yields -0.011 mag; 6.51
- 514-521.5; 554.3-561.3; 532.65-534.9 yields -0.083 mag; 6.46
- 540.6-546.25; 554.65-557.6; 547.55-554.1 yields -0.027 mag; 6.6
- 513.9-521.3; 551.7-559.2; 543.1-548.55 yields 0.033 mag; 6.73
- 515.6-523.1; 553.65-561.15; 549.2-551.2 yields -0.047 mag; 6.76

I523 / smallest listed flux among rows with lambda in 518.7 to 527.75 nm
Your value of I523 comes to 4.79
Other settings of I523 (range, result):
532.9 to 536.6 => 4.28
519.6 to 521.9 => 5.53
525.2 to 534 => 4.46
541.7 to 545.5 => 5.18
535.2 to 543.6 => 4.56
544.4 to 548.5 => 4.83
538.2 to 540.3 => 5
